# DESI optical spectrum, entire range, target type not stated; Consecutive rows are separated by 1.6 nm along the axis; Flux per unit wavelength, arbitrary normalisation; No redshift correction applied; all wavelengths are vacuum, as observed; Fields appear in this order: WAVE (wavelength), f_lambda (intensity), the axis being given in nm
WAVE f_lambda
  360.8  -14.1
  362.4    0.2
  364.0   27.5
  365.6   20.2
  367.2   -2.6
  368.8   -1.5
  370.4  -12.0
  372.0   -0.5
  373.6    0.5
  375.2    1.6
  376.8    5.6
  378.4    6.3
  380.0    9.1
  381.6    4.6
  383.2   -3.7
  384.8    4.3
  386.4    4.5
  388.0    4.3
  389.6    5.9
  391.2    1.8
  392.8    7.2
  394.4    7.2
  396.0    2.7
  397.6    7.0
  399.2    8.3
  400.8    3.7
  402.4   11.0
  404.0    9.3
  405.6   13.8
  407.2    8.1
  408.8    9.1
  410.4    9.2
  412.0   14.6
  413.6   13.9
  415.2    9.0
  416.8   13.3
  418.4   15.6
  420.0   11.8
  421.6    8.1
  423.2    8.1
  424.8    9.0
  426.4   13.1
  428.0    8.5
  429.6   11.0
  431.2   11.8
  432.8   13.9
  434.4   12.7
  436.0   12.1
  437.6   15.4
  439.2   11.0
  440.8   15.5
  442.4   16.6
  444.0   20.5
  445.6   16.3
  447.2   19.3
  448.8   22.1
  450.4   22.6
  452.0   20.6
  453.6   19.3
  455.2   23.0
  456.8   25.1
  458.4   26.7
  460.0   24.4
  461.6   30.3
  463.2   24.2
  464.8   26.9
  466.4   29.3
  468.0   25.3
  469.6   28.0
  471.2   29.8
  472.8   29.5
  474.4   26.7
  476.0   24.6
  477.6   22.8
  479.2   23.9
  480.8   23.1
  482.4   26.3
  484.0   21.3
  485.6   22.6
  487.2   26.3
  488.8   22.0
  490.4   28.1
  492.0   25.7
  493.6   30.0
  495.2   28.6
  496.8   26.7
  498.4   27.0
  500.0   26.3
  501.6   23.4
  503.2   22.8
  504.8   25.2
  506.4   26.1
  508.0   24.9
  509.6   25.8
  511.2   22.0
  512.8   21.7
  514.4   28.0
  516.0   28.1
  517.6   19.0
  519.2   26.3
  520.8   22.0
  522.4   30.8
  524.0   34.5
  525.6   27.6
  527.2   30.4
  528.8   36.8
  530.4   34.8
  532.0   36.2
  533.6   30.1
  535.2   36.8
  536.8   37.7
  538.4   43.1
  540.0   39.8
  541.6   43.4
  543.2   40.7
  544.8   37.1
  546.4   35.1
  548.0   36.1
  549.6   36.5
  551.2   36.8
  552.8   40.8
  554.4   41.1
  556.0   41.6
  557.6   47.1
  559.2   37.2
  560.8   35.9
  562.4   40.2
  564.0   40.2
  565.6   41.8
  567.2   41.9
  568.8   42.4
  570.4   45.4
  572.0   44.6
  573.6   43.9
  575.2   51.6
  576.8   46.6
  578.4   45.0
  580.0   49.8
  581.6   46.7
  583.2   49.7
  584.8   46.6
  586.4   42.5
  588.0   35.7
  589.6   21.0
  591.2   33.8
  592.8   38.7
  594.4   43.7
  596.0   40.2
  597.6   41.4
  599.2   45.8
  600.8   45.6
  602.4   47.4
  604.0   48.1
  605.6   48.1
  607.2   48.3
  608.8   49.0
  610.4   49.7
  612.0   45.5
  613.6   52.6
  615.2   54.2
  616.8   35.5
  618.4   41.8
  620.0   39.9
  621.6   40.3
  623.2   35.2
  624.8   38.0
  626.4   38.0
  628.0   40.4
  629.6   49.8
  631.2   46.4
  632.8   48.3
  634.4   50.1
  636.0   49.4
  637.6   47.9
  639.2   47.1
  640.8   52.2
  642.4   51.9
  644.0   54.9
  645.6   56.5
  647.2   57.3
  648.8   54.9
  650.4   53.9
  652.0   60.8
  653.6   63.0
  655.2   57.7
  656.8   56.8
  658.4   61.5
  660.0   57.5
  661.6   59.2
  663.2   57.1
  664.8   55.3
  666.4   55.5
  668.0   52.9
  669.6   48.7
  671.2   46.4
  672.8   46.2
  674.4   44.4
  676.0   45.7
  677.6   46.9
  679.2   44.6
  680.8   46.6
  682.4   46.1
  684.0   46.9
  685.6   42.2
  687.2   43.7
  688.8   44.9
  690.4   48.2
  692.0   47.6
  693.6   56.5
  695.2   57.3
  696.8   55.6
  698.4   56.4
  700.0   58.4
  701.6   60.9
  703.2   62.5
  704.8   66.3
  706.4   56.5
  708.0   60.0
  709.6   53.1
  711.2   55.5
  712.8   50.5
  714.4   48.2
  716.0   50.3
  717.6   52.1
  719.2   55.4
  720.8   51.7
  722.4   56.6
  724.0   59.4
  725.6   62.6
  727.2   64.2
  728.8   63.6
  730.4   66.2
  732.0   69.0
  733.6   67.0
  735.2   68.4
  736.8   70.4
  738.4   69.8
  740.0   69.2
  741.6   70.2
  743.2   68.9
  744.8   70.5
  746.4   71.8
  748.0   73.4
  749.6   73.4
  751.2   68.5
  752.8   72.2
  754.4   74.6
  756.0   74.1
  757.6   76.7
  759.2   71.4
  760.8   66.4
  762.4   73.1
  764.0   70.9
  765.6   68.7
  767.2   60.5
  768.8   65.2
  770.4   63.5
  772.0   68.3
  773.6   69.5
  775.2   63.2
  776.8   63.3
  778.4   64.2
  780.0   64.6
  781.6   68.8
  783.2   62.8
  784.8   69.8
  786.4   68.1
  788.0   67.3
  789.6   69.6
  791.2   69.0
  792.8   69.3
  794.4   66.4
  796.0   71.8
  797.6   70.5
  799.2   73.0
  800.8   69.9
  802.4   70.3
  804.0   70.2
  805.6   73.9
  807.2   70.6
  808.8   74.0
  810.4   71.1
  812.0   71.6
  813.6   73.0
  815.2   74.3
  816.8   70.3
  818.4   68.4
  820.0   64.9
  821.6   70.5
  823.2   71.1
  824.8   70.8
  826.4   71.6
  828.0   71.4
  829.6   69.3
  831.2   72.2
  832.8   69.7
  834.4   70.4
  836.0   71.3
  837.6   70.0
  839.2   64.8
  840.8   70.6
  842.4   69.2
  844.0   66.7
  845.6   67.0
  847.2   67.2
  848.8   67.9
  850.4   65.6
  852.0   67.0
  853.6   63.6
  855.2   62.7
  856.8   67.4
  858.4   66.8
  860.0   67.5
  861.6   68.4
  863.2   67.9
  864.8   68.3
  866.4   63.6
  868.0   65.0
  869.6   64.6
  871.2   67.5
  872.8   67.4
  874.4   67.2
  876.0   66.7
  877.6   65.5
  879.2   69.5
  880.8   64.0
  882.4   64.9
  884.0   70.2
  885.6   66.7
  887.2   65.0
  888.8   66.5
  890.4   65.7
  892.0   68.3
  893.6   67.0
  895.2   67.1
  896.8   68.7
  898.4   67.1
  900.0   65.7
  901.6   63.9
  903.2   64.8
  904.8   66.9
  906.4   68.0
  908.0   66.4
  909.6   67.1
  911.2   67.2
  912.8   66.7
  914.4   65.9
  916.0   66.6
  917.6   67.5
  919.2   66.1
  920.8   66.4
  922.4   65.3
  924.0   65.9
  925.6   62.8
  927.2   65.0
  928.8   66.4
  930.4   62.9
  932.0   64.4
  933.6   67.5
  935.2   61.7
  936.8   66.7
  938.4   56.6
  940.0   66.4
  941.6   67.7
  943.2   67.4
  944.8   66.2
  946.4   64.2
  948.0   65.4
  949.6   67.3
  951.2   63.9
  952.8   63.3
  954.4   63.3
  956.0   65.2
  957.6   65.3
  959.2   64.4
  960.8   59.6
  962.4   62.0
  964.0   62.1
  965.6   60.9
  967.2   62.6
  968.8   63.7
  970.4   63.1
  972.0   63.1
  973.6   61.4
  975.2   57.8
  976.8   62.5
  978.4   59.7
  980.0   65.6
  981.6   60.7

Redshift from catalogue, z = 0.00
